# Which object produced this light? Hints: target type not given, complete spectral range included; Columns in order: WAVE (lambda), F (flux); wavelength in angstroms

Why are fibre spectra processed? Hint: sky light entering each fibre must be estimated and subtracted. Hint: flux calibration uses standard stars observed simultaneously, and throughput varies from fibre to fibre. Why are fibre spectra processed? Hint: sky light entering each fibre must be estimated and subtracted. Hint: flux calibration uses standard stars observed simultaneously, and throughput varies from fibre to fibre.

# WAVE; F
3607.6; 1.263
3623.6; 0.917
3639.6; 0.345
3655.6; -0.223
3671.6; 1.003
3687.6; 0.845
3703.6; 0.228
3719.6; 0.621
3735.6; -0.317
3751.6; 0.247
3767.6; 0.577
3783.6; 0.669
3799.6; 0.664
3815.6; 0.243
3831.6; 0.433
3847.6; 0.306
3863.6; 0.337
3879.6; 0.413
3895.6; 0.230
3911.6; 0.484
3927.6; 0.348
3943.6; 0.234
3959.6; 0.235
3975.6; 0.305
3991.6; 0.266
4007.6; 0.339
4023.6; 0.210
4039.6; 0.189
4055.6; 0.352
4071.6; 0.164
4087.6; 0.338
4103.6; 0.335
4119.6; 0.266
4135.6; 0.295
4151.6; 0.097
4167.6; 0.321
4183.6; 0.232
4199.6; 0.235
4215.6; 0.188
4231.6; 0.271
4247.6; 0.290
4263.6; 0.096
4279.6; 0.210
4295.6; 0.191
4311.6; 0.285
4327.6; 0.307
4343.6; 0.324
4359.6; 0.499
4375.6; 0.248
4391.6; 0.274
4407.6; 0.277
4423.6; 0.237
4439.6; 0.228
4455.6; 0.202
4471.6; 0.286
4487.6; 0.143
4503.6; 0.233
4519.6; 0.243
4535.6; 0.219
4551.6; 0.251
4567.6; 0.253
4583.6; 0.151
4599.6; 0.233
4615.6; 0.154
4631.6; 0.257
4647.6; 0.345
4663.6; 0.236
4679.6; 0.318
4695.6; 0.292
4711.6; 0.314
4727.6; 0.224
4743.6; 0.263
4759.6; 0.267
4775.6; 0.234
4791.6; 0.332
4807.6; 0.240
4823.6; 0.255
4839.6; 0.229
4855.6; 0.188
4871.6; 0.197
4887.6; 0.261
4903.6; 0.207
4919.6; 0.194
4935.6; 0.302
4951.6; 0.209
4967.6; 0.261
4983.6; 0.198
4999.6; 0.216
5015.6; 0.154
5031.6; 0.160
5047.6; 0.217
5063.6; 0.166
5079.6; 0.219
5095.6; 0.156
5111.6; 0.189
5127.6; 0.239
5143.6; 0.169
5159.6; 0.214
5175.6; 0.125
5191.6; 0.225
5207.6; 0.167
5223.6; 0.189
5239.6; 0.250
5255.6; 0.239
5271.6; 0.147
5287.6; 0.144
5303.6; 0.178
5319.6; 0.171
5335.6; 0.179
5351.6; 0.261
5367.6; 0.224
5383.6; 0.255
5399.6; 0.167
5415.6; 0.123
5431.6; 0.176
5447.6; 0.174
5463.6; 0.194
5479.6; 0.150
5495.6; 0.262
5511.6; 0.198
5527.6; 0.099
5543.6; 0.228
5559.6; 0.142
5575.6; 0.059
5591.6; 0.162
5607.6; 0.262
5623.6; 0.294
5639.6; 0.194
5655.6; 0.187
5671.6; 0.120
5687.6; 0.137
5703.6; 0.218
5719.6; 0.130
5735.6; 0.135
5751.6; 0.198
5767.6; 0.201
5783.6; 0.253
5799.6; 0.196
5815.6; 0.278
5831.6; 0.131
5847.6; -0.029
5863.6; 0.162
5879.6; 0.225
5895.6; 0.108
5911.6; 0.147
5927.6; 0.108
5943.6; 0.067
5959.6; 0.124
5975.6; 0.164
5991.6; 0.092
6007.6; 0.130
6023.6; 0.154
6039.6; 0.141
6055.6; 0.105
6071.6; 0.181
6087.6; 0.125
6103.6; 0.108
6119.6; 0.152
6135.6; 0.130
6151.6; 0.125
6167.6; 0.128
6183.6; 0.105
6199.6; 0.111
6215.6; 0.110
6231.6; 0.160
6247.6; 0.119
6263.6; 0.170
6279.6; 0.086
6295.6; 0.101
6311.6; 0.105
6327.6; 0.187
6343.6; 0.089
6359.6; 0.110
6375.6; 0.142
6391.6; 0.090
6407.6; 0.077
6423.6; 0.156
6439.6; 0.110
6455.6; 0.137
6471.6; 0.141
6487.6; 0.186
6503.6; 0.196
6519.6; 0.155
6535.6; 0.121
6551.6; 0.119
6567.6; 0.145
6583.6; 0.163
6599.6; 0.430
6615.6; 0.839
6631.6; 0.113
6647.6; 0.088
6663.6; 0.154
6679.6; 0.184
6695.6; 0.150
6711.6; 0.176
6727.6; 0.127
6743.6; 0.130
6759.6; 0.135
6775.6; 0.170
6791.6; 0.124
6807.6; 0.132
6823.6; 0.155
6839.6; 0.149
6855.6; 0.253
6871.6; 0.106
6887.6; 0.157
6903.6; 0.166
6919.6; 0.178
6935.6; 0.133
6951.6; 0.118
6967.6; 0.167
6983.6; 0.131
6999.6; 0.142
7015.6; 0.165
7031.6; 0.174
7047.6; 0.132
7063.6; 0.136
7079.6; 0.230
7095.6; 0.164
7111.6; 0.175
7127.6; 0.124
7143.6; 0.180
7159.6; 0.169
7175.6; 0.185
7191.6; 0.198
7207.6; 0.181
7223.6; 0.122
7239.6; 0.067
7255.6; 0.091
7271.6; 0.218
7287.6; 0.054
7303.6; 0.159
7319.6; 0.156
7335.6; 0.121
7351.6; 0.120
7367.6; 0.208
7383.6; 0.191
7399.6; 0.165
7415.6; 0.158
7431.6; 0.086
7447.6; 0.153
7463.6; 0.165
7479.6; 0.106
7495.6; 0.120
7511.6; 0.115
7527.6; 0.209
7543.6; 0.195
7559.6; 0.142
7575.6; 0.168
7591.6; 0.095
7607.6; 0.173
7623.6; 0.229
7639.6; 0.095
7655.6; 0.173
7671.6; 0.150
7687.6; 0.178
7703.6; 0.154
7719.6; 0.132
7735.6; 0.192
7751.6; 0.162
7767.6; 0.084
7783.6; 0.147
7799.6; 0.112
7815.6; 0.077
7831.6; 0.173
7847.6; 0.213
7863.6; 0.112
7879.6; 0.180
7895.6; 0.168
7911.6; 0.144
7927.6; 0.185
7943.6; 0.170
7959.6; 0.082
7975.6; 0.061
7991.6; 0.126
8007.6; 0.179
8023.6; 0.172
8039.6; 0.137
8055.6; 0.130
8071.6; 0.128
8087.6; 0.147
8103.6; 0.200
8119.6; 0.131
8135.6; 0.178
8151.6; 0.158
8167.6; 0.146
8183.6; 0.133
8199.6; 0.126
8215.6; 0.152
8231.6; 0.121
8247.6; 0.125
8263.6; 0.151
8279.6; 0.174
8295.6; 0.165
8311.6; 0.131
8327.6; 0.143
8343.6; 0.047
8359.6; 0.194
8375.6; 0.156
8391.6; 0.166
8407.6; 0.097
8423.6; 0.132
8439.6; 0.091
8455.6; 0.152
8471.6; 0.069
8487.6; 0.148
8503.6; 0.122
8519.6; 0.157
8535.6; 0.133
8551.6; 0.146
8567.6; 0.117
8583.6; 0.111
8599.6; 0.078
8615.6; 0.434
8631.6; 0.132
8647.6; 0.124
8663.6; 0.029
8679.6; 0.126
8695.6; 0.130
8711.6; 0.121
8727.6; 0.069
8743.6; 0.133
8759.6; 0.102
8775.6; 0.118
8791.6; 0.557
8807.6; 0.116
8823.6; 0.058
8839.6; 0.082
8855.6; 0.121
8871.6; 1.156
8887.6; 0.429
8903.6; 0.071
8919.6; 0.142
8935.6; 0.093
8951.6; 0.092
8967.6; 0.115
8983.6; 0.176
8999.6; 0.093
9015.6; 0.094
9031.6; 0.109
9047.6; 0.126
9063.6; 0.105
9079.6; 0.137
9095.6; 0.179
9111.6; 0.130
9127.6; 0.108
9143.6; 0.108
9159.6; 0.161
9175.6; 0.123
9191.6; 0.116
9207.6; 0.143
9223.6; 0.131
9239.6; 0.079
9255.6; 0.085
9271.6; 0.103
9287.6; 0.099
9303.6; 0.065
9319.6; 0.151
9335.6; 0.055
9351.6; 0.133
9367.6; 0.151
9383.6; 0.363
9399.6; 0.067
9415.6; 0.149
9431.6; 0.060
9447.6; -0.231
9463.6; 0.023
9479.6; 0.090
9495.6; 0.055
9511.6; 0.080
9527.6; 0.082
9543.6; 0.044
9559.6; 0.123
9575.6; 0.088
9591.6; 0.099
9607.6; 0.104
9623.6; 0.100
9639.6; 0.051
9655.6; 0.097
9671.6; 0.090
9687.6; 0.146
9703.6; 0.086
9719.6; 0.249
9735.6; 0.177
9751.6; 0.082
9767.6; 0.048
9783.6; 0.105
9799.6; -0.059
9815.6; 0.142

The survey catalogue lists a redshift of 0.773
